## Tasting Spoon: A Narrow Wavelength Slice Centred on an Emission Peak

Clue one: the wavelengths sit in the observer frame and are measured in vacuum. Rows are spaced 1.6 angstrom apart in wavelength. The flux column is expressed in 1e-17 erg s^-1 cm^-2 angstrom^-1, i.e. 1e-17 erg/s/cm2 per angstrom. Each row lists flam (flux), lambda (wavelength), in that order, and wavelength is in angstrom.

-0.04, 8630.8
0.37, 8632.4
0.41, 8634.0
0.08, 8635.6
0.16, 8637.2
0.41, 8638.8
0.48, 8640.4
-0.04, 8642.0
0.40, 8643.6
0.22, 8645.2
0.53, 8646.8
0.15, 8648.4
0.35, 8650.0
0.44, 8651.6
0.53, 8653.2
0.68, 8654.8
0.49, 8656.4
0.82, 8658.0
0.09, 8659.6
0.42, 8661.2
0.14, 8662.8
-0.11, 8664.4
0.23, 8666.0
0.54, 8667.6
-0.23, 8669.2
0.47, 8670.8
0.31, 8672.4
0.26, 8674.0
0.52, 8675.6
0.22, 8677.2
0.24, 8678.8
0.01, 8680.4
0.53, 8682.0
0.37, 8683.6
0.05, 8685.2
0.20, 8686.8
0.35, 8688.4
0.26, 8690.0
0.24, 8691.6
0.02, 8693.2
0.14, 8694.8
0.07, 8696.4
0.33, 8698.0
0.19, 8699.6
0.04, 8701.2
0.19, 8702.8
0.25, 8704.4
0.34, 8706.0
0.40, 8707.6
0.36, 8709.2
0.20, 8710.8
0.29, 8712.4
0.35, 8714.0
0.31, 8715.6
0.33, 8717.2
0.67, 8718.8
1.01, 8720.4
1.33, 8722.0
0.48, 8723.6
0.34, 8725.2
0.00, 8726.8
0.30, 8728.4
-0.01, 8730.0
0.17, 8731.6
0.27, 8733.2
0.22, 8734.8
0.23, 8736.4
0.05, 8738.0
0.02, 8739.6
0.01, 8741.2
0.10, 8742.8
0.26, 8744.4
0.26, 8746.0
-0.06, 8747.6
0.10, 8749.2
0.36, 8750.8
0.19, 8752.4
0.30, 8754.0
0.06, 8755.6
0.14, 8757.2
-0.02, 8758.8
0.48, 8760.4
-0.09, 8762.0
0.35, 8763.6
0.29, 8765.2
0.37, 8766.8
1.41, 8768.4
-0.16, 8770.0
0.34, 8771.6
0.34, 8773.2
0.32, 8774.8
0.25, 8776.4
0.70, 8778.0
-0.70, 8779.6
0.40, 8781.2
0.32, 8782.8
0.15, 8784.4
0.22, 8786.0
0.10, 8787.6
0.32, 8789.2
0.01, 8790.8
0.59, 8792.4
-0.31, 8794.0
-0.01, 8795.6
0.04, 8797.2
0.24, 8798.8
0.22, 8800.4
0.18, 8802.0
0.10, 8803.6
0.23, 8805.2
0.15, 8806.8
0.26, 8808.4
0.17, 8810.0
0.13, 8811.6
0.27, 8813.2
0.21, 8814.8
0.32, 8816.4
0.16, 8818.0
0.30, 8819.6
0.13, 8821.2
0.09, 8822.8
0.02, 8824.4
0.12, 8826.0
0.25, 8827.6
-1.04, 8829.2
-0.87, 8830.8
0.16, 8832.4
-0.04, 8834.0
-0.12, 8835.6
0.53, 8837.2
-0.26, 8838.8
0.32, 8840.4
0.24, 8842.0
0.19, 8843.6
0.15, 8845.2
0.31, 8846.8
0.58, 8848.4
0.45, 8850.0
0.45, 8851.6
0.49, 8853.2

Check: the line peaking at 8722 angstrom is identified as Hbeta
